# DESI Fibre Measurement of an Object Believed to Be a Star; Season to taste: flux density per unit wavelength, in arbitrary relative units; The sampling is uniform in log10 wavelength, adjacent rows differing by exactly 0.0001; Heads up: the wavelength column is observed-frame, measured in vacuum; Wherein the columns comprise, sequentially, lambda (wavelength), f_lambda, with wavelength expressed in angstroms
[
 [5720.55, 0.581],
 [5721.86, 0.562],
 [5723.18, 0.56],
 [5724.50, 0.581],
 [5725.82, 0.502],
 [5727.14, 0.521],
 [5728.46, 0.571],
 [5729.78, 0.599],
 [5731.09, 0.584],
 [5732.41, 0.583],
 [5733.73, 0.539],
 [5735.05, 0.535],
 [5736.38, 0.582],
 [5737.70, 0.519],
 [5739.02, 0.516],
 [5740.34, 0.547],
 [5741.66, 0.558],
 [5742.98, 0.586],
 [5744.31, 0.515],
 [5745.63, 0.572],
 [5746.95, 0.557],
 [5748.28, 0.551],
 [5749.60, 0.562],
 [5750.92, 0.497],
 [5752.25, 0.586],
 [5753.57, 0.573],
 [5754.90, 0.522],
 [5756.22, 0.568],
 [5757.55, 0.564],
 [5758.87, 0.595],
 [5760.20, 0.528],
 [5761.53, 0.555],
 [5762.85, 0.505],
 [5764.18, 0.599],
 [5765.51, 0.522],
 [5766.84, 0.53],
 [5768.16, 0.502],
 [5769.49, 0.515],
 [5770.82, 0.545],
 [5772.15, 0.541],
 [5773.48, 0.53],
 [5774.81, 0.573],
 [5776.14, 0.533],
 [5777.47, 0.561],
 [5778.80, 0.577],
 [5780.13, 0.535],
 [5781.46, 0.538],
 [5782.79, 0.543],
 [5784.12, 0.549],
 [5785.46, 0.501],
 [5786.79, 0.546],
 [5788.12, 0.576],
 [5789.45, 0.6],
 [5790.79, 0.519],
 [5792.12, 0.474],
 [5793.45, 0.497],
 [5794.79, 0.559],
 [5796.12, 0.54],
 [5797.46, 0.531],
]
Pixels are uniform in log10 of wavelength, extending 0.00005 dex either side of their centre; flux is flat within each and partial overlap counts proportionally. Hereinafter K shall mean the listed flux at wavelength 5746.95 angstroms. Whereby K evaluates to 0.557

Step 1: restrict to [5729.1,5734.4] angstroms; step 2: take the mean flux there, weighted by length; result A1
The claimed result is 0.577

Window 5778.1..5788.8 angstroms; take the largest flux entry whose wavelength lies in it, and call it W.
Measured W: 0.577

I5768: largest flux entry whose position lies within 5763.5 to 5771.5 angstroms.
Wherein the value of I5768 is 0.599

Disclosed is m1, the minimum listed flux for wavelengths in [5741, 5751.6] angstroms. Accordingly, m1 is 0.497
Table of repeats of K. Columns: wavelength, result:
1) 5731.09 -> 0.584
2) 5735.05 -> 0.535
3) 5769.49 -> 0.515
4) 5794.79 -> 0.559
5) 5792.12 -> 0.474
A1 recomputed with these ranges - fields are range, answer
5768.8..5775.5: 0.54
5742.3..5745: 0.55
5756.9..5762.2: 0.561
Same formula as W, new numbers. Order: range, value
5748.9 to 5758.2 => 0.586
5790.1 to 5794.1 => 0.519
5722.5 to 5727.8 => 0.581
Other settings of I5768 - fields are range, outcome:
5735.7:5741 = 0.582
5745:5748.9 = 0.572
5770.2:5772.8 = 0.545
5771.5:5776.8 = 0.573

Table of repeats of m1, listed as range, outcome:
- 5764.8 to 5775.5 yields 0.502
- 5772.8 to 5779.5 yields 0.53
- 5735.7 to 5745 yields 0.515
